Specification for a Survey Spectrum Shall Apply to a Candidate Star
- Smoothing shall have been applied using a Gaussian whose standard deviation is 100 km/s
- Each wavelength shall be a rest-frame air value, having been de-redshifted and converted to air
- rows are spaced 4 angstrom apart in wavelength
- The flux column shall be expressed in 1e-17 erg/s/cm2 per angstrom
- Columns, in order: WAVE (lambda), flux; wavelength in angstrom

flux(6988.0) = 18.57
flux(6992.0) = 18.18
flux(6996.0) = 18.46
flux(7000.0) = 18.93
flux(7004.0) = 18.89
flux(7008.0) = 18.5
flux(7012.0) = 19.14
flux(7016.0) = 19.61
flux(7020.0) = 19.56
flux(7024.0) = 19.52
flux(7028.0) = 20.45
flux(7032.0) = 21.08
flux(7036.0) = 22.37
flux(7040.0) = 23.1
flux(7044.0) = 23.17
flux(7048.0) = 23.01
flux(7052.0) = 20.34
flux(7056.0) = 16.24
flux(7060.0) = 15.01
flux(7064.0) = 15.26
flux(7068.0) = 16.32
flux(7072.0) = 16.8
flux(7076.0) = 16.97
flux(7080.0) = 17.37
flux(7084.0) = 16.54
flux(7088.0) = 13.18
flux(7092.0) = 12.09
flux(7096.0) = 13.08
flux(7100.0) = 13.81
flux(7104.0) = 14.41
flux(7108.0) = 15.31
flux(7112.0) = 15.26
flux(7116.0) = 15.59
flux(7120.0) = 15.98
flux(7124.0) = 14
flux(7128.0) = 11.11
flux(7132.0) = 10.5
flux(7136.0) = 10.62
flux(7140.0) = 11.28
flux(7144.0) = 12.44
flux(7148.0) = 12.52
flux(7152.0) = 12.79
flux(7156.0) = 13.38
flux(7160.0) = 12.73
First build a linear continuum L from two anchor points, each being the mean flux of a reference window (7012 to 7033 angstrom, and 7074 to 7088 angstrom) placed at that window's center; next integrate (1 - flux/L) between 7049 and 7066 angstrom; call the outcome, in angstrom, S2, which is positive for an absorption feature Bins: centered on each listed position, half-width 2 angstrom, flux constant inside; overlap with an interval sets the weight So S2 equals 0.7 angstrom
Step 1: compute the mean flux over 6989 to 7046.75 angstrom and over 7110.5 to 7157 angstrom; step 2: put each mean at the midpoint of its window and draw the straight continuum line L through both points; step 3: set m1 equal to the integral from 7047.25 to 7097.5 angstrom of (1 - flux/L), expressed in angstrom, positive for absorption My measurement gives 1.8 angstrom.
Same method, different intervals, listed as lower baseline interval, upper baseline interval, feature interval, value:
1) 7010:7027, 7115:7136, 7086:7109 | 1.8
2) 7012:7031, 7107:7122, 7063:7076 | 0.9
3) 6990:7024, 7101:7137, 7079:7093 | 0.4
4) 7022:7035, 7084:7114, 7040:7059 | -2.0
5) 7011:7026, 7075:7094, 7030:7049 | -4.7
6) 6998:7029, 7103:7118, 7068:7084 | -0.2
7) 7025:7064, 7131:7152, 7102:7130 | -1.2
